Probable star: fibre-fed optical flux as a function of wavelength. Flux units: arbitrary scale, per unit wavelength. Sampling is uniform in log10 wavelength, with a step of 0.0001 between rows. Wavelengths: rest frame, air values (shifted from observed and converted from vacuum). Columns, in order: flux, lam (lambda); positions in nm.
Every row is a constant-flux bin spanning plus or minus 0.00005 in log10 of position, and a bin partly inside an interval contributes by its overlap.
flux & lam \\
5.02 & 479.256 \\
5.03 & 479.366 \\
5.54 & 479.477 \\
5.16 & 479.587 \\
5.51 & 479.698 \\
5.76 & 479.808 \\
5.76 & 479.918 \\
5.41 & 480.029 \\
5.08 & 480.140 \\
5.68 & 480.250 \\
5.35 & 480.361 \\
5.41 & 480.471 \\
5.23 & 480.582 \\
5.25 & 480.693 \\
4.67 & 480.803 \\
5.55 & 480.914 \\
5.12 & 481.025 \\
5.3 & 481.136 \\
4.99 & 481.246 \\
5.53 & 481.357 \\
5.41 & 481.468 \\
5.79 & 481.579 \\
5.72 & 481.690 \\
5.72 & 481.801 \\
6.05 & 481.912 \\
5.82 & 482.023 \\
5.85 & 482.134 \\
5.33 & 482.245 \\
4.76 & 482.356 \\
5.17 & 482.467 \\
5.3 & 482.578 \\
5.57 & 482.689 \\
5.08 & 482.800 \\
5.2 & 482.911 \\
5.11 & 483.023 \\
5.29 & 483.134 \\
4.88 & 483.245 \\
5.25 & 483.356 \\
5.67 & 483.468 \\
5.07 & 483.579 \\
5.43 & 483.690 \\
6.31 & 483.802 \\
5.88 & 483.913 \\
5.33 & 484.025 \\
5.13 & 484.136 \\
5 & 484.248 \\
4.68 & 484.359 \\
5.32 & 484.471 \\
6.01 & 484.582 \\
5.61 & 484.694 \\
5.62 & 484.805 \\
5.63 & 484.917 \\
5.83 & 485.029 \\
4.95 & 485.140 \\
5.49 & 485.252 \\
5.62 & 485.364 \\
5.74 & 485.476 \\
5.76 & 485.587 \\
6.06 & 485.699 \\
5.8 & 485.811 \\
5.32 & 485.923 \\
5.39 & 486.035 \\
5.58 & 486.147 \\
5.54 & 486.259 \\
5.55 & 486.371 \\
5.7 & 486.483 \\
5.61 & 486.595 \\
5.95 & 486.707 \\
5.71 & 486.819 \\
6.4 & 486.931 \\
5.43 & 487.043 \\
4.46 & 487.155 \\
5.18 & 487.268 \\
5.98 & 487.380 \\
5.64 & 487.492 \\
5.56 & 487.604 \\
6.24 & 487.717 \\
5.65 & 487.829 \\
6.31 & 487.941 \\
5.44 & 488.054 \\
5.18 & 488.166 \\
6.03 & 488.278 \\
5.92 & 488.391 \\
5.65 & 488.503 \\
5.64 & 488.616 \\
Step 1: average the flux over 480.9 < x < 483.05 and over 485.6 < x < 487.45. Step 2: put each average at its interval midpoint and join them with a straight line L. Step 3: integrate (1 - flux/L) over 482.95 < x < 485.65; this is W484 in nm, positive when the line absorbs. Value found 0.04 nm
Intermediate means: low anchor 5.42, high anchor 5.61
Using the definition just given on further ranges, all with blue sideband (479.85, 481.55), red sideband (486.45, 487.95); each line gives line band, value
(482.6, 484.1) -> 0.024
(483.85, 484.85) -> 0.023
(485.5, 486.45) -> -0.002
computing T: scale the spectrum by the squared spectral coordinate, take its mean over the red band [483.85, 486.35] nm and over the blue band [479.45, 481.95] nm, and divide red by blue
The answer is 1.0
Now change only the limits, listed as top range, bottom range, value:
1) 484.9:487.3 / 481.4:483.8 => 1.04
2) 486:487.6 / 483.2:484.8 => 1.04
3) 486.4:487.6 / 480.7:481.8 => 1.07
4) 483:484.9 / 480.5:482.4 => 1.01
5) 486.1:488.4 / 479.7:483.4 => 1.08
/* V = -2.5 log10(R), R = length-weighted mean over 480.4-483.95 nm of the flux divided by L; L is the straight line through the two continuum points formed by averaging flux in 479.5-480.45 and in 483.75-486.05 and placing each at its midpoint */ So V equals 0.02 mag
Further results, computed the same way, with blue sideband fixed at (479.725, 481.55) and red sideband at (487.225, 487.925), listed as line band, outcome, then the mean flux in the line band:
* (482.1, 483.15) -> 0.044 mag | 5.25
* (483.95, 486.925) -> 0.016 mag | 5.55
